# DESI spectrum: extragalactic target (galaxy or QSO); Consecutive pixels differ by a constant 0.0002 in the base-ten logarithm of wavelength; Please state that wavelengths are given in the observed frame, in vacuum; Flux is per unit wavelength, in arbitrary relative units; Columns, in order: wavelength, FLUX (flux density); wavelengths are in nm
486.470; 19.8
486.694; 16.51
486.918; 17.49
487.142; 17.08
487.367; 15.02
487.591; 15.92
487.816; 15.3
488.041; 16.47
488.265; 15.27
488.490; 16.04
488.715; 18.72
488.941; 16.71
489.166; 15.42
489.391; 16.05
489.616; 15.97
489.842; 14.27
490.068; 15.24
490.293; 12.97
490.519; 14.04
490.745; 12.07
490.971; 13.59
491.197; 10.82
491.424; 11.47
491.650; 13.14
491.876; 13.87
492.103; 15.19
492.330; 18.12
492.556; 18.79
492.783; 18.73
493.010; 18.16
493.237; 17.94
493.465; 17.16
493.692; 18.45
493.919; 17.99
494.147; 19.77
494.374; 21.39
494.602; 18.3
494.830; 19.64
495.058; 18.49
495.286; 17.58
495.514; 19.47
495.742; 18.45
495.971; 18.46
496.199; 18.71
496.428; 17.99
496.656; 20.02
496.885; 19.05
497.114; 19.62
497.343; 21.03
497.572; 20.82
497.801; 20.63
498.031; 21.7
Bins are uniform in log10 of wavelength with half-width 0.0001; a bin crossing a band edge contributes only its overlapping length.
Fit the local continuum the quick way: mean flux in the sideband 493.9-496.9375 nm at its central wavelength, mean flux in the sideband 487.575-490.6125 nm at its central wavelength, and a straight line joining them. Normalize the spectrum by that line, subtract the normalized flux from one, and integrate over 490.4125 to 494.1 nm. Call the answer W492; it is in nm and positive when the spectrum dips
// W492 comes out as 0.356 nm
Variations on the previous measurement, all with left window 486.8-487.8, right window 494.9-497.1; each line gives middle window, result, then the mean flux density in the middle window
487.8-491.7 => 0.526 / 14.6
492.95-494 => 0.006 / 17.9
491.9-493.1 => 0.018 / 17.5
